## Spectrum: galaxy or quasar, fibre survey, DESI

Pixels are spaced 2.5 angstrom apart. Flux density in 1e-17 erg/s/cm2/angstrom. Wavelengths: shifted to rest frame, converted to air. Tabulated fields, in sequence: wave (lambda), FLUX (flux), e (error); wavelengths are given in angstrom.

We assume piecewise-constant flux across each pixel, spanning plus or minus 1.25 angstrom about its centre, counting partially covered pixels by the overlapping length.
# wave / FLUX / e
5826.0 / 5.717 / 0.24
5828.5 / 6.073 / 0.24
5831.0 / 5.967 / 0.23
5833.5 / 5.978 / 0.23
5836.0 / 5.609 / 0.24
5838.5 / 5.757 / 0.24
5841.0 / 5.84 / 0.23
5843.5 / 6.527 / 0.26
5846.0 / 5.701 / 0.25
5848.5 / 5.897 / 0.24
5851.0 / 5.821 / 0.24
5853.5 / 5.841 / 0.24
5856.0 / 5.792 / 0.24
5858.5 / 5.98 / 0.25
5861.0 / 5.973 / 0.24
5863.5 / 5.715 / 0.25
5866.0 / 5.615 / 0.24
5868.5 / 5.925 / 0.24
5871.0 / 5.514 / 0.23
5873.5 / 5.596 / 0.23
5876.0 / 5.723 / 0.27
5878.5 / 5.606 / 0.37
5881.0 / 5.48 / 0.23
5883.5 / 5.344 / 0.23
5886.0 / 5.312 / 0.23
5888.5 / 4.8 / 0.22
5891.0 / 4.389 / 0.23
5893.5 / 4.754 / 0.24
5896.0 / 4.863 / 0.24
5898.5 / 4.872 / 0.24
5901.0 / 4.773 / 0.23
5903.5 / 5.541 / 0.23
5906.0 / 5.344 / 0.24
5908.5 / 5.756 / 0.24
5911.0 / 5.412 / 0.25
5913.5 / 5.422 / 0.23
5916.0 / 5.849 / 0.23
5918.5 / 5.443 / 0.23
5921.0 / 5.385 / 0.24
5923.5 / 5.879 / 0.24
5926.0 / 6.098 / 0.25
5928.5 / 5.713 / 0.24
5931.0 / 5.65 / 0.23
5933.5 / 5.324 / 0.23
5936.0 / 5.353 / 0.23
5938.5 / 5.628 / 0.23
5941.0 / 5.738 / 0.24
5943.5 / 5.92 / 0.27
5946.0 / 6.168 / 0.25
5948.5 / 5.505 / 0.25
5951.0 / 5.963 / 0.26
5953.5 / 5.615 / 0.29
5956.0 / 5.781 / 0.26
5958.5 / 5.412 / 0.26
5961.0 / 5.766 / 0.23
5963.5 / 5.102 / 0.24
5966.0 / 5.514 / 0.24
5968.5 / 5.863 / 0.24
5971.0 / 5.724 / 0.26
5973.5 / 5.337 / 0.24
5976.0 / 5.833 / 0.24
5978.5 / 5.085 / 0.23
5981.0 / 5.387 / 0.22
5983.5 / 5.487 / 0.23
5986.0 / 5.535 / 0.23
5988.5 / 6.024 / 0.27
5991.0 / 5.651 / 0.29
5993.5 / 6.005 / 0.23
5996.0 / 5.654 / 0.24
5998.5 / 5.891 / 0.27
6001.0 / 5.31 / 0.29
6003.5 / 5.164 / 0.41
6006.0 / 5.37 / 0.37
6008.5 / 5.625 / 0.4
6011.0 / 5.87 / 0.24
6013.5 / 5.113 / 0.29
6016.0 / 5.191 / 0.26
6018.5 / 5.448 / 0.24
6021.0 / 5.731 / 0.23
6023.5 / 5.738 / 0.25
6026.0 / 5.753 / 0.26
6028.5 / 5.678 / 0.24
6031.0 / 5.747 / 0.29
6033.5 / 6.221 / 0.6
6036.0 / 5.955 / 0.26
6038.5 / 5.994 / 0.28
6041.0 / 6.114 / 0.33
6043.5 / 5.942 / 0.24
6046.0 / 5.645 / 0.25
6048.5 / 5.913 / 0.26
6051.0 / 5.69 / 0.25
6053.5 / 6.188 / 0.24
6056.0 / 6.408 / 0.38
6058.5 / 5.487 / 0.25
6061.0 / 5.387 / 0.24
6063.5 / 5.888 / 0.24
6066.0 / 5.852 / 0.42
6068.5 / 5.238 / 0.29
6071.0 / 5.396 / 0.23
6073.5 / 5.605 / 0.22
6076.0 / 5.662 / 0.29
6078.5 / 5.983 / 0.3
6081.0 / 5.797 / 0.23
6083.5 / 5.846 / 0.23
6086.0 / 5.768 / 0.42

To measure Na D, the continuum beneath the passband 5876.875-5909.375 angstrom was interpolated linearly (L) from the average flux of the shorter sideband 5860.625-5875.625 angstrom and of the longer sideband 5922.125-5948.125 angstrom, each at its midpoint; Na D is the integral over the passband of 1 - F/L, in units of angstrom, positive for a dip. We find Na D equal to 3.3 angstrom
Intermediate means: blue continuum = 5.71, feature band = 5.14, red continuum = 5.74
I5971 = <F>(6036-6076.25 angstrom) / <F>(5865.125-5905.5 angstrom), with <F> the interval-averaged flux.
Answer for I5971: 1.10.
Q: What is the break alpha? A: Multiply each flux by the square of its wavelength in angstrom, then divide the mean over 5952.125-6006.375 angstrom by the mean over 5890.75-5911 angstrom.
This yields 1.12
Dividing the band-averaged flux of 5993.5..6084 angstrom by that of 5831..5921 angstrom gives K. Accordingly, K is 1.03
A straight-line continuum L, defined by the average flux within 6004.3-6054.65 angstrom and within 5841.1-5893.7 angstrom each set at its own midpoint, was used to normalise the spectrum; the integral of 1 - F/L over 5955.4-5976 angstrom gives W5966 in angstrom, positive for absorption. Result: 0.4 angstrom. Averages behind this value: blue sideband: 5.61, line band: 5.57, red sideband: 5.74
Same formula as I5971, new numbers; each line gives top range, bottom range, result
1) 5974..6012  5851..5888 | 0.99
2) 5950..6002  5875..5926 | 1.06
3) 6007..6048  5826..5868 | 0.98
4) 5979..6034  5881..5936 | 1.05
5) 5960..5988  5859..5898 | 1.03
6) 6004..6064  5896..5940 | 1.05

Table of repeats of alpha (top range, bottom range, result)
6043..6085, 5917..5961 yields 1.06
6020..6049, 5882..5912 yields 1.21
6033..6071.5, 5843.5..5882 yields 1.08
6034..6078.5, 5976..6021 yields 1.07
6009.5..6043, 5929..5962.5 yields 1.04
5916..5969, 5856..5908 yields 1.08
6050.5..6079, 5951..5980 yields 1.06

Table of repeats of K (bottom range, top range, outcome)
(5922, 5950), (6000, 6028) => 0.96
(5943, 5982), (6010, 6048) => 1.02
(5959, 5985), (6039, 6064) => 1.07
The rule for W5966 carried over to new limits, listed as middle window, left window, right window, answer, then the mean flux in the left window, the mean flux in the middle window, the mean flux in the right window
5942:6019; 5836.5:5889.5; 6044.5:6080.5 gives 1.8 angstrom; 5.71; 5.59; 5.74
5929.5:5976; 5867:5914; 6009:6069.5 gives -1.3 angstrom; 5.29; 5.64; 5.76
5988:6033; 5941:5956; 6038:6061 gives 2.0 angstrom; 5.82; 5.61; 5.9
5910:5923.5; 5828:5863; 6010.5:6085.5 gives 0.7 angstrom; 5.9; 5.54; 5.75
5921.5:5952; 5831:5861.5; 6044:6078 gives 0.5 angstrom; 5.89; 5.73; 5.73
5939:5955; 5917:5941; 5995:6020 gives -0.6 angstrom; 5.62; 5.81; 5.46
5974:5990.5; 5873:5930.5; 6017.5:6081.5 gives 0.1 angstrom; 5.36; 5.55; 5.79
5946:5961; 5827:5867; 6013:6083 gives 0.3 angstrom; 5.88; 5.71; 5.75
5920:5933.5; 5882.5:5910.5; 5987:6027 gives -1.3 angstrom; 5.07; 5.71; 5.59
